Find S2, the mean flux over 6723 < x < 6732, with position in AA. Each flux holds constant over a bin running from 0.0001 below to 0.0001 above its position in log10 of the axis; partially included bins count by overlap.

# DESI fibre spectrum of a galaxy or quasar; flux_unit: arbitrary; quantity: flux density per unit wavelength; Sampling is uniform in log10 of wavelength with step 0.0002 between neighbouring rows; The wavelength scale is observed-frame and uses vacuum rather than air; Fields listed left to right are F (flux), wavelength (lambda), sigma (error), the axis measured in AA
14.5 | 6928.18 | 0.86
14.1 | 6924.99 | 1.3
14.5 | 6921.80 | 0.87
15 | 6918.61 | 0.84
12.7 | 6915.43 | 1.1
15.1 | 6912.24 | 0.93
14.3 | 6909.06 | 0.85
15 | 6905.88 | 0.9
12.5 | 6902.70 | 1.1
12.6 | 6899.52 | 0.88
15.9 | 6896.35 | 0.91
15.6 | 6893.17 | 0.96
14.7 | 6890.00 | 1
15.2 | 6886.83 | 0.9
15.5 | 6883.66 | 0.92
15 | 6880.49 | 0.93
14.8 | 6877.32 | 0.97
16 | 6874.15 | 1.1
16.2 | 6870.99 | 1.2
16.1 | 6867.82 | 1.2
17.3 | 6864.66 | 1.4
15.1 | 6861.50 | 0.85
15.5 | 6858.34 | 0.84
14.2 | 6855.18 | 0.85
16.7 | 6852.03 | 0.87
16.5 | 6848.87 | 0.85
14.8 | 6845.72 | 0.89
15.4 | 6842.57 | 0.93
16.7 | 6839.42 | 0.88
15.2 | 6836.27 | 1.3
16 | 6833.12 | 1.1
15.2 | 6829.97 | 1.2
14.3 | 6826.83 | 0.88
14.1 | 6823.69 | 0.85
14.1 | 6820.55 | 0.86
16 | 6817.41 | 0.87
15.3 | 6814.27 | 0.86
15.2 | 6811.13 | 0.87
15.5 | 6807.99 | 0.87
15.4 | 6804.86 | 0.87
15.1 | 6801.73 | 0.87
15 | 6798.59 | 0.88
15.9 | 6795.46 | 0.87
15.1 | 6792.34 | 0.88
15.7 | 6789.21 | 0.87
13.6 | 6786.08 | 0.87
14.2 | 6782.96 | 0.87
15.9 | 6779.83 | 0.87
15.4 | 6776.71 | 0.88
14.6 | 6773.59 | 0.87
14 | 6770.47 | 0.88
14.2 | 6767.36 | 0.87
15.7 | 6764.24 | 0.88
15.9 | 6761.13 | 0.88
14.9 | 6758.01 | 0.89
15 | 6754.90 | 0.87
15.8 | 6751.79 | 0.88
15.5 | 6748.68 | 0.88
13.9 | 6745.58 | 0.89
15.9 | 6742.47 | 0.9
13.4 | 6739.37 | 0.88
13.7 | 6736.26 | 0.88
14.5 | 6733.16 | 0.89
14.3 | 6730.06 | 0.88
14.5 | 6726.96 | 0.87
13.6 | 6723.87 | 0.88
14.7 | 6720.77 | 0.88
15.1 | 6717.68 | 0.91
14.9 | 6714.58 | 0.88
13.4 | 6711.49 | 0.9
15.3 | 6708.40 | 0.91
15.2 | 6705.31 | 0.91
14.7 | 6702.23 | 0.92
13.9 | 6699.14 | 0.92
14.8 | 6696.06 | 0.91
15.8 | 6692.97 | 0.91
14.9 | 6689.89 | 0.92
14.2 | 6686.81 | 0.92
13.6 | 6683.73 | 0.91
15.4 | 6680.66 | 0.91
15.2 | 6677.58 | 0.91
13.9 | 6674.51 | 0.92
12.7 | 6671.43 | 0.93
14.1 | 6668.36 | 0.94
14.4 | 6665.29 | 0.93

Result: 14.2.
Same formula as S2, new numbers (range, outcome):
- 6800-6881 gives 15.5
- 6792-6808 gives 15.3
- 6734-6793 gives 14.9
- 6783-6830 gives 15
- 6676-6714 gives 14.7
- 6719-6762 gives 14.7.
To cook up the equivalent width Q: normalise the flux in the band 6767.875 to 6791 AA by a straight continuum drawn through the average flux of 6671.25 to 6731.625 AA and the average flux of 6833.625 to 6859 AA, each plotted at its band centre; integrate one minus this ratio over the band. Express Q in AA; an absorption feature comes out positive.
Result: 0.6 AA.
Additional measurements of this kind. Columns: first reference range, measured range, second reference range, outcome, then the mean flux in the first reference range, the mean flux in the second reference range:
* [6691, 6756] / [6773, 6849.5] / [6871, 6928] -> -2.8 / 14.7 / 14.7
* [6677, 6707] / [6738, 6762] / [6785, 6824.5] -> -0.1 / 14.8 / 15.1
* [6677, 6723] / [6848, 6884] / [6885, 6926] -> -3.1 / 14.7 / 14.4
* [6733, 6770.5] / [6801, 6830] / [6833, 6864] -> 0.7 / 14.8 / 15.6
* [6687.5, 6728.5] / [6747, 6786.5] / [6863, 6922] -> -0.7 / 14.7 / 15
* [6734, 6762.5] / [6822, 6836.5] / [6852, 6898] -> 0.4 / 14.9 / 15.5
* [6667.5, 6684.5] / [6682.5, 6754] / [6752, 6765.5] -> 1.0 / 14.2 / 15.4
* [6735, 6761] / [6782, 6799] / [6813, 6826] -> -0.1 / 14.8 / 14.8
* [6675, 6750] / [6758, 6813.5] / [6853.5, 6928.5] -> -1.4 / 14.6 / 14.9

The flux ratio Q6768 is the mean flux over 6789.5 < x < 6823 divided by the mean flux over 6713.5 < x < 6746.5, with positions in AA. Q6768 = 1.1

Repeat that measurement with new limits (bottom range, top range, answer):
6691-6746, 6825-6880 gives 1.07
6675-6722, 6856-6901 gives 1.04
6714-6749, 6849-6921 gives 1.04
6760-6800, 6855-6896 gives 1.03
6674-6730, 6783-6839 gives 1.03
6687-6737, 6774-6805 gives 1.04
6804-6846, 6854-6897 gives 1.02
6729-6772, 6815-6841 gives 1.03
